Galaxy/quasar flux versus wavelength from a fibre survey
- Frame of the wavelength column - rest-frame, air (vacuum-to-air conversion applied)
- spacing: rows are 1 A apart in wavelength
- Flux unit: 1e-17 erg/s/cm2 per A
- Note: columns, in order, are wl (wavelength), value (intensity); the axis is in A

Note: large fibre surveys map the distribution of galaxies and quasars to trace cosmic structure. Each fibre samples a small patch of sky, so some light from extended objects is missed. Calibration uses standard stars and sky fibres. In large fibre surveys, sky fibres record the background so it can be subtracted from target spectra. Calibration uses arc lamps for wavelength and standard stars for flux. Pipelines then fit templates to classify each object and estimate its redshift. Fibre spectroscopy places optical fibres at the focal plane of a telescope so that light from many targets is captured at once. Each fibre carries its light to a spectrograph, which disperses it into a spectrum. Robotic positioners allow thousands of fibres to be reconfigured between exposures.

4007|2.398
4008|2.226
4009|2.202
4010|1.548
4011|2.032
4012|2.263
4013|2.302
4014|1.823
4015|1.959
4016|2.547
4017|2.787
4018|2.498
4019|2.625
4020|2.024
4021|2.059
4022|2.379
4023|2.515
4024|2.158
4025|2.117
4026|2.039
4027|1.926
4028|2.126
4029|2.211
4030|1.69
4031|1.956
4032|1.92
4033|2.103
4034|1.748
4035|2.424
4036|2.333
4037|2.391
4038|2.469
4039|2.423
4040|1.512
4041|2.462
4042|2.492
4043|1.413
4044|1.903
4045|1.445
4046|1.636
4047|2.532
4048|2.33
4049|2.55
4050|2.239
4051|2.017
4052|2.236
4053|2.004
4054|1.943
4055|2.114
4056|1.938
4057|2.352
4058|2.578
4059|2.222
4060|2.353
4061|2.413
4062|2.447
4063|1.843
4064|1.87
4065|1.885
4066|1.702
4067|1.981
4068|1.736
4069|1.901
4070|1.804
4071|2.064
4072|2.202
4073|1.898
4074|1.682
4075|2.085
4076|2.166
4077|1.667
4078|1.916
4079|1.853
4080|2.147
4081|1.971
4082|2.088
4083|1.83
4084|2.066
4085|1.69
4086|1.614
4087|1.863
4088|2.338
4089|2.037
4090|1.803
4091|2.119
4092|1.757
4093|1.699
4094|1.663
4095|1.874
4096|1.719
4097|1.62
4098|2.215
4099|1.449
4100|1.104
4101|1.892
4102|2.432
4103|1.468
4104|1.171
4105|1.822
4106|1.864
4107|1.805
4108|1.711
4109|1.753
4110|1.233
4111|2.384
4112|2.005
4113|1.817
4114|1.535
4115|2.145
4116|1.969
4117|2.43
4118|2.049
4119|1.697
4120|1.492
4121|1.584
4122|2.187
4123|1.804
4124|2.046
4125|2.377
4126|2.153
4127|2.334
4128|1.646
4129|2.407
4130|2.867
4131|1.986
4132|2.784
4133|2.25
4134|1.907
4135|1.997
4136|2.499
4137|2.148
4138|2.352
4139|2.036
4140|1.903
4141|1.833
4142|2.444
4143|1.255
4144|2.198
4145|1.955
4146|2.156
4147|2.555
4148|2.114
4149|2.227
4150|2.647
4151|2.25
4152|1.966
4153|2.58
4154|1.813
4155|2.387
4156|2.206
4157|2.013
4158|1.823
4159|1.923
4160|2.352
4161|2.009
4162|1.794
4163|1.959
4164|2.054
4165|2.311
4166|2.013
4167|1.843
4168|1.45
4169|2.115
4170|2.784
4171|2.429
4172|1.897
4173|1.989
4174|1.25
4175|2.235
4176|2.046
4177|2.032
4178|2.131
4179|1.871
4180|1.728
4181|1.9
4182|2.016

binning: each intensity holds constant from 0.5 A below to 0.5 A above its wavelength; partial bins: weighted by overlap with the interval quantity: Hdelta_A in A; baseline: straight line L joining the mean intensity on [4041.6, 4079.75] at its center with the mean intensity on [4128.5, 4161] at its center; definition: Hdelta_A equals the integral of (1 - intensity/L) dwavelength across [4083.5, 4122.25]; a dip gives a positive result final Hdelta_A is 5.3 A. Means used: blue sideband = 2.04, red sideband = 2.18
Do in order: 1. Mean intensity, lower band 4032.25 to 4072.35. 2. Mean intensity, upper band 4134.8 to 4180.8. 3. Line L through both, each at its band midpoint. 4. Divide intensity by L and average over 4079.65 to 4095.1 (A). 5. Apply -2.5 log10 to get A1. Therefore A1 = 0.10 mag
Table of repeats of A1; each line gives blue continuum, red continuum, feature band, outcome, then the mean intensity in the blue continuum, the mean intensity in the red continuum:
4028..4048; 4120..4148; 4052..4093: 0.05 mag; 2.06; 2.12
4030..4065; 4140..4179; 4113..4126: 0.08 mag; 2.13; 2.07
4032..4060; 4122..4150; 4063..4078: 0.13 mag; 2.14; 2.17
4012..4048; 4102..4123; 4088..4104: 0.06 mag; 2.15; 1.82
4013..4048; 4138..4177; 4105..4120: 0.13 mag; 2.14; 2.08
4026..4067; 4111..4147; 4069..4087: 0.09 mag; 2.1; 2.08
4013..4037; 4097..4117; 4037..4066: -0.04 mag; 2.18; 1.79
